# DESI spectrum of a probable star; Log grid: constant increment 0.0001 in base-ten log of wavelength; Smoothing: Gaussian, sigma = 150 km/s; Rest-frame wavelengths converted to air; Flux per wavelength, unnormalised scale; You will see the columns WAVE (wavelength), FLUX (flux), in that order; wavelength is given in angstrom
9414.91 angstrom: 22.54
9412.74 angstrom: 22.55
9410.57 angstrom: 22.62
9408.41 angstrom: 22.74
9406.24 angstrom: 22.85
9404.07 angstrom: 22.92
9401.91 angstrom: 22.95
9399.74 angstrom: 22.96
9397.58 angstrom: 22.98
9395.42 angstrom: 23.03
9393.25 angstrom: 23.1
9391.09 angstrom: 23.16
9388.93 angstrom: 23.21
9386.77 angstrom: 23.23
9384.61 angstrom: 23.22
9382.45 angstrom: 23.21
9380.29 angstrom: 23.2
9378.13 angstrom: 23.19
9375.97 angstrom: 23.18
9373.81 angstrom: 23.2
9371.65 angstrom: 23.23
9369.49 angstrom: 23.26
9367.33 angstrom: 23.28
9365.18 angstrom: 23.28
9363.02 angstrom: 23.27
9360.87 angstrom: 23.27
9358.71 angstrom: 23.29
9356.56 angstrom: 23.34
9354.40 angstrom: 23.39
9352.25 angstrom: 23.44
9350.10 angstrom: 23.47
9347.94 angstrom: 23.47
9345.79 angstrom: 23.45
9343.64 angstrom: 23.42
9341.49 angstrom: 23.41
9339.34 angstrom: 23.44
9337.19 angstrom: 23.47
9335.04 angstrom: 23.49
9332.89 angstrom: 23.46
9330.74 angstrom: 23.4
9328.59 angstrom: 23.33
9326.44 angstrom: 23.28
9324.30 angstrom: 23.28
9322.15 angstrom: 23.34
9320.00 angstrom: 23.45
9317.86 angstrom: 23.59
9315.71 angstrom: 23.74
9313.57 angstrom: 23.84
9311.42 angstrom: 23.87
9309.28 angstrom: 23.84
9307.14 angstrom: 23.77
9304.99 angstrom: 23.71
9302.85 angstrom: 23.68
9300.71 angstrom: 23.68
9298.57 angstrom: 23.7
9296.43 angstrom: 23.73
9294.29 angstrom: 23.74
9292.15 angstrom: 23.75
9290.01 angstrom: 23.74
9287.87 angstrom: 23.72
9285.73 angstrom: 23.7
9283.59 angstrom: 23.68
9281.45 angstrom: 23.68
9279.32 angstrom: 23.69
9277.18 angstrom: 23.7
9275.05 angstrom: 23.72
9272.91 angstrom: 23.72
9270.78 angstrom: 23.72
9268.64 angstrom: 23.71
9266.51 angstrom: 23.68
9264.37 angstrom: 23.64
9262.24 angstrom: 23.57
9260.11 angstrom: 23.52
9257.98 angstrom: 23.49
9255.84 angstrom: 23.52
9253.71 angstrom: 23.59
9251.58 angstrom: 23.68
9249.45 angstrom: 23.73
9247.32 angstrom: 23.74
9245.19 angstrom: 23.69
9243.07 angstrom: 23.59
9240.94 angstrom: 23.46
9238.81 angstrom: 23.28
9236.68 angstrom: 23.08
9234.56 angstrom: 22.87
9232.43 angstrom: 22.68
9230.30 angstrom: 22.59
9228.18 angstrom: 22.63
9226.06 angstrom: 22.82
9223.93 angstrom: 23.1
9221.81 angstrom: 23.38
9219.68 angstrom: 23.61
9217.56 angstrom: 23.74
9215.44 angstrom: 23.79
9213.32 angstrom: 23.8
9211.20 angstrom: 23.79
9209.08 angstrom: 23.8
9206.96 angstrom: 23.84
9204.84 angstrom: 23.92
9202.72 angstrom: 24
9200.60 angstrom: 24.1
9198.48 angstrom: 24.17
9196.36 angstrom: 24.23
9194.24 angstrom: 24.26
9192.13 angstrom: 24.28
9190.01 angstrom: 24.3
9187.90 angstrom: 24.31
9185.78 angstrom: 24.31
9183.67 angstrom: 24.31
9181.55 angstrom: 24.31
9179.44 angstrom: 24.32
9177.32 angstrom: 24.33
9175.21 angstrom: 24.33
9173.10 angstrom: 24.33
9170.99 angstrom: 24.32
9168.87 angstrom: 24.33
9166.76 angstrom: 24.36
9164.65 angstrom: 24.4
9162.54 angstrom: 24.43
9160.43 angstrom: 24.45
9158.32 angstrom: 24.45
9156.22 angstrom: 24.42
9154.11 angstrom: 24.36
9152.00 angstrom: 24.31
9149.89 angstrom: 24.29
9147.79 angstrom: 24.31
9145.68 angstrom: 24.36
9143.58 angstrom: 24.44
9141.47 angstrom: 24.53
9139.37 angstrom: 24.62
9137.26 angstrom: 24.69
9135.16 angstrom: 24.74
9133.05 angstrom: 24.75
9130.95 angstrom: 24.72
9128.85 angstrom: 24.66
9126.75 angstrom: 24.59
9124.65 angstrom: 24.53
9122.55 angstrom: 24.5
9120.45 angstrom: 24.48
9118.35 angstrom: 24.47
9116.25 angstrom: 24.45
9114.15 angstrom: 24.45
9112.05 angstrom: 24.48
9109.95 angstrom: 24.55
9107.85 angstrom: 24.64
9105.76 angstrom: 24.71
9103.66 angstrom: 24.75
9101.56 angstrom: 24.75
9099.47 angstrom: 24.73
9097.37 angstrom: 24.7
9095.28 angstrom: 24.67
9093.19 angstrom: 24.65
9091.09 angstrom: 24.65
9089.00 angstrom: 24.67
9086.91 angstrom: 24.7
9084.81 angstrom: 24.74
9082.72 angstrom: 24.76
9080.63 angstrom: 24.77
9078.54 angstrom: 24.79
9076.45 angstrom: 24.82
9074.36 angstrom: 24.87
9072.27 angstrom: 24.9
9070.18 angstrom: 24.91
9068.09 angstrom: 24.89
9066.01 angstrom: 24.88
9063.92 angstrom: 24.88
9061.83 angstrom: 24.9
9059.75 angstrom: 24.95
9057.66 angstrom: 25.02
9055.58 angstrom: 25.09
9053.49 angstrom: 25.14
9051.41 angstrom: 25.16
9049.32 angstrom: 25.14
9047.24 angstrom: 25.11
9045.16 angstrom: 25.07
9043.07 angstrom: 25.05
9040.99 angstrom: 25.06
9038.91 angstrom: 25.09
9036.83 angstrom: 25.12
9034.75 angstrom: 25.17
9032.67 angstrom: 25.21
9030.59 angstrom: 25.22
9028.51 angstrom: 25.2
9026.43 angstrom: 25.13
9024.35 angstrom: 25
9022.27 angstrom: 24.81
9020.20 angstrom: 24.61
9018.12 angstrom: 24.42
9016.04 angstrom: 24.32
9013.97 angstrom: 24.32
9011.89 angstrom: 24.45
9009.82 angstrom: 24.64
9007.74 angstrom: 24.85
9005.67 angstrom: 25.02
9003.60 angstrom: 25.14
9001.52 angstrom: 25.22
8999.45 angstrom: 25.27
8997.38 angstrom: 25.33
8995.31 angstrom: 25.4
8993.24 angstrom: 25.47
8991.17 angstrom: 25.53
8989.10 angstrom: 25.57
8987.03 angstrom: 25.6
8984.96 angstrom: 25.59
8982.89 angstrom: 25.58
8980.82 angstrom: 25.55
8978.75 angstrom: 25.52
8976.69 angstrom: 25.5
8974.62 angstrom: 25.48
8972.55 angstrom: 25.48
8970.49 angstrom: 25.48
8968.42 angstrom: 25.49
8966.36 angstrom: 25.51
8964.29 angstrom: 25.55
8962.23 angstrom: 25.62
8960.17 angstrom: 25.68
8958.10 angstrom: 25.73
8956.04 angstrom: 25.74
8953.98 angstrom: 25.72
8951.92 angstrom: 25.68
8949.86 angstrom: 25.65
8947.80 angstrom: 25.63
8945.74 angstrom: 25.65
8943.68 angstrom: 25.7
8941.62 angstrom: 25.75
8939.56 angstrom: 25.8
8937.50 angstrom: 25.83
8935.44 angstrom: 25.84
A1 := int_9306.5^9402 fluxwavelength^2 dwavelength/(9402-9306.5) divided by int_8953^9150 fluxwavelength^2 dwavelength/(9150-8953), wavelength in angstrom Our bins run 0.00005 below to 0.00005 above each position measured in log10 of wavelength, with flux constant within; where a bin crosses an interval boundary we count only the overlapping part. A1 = 1.00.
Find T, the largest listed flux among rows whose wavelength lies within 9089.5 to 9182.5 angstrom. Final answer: 24.75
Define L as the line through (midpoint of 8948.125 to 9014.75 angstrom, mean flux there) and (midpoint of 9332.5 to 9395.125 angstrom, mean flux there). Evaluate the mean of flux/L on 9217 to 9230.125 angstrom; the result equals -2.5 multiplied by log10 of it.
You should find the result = 0.04 mag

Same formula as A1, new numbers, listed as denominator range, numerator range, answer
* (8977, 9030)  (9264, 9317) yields 1.01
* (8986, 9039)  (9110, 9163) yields 1.01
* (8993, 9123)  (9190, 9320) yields 0.99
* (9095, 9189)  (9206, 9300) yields 0.98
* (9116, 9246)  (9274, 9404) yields 1.01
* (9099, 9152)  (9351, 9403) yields 1.00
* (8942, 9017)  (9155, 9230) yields 0.99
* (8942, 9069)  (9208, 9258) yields 0.97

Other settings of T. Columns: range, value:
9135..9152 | 24.74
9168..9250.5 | 24.33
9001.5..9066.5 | 25.22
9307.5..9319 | 23.87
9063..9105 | 24.91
